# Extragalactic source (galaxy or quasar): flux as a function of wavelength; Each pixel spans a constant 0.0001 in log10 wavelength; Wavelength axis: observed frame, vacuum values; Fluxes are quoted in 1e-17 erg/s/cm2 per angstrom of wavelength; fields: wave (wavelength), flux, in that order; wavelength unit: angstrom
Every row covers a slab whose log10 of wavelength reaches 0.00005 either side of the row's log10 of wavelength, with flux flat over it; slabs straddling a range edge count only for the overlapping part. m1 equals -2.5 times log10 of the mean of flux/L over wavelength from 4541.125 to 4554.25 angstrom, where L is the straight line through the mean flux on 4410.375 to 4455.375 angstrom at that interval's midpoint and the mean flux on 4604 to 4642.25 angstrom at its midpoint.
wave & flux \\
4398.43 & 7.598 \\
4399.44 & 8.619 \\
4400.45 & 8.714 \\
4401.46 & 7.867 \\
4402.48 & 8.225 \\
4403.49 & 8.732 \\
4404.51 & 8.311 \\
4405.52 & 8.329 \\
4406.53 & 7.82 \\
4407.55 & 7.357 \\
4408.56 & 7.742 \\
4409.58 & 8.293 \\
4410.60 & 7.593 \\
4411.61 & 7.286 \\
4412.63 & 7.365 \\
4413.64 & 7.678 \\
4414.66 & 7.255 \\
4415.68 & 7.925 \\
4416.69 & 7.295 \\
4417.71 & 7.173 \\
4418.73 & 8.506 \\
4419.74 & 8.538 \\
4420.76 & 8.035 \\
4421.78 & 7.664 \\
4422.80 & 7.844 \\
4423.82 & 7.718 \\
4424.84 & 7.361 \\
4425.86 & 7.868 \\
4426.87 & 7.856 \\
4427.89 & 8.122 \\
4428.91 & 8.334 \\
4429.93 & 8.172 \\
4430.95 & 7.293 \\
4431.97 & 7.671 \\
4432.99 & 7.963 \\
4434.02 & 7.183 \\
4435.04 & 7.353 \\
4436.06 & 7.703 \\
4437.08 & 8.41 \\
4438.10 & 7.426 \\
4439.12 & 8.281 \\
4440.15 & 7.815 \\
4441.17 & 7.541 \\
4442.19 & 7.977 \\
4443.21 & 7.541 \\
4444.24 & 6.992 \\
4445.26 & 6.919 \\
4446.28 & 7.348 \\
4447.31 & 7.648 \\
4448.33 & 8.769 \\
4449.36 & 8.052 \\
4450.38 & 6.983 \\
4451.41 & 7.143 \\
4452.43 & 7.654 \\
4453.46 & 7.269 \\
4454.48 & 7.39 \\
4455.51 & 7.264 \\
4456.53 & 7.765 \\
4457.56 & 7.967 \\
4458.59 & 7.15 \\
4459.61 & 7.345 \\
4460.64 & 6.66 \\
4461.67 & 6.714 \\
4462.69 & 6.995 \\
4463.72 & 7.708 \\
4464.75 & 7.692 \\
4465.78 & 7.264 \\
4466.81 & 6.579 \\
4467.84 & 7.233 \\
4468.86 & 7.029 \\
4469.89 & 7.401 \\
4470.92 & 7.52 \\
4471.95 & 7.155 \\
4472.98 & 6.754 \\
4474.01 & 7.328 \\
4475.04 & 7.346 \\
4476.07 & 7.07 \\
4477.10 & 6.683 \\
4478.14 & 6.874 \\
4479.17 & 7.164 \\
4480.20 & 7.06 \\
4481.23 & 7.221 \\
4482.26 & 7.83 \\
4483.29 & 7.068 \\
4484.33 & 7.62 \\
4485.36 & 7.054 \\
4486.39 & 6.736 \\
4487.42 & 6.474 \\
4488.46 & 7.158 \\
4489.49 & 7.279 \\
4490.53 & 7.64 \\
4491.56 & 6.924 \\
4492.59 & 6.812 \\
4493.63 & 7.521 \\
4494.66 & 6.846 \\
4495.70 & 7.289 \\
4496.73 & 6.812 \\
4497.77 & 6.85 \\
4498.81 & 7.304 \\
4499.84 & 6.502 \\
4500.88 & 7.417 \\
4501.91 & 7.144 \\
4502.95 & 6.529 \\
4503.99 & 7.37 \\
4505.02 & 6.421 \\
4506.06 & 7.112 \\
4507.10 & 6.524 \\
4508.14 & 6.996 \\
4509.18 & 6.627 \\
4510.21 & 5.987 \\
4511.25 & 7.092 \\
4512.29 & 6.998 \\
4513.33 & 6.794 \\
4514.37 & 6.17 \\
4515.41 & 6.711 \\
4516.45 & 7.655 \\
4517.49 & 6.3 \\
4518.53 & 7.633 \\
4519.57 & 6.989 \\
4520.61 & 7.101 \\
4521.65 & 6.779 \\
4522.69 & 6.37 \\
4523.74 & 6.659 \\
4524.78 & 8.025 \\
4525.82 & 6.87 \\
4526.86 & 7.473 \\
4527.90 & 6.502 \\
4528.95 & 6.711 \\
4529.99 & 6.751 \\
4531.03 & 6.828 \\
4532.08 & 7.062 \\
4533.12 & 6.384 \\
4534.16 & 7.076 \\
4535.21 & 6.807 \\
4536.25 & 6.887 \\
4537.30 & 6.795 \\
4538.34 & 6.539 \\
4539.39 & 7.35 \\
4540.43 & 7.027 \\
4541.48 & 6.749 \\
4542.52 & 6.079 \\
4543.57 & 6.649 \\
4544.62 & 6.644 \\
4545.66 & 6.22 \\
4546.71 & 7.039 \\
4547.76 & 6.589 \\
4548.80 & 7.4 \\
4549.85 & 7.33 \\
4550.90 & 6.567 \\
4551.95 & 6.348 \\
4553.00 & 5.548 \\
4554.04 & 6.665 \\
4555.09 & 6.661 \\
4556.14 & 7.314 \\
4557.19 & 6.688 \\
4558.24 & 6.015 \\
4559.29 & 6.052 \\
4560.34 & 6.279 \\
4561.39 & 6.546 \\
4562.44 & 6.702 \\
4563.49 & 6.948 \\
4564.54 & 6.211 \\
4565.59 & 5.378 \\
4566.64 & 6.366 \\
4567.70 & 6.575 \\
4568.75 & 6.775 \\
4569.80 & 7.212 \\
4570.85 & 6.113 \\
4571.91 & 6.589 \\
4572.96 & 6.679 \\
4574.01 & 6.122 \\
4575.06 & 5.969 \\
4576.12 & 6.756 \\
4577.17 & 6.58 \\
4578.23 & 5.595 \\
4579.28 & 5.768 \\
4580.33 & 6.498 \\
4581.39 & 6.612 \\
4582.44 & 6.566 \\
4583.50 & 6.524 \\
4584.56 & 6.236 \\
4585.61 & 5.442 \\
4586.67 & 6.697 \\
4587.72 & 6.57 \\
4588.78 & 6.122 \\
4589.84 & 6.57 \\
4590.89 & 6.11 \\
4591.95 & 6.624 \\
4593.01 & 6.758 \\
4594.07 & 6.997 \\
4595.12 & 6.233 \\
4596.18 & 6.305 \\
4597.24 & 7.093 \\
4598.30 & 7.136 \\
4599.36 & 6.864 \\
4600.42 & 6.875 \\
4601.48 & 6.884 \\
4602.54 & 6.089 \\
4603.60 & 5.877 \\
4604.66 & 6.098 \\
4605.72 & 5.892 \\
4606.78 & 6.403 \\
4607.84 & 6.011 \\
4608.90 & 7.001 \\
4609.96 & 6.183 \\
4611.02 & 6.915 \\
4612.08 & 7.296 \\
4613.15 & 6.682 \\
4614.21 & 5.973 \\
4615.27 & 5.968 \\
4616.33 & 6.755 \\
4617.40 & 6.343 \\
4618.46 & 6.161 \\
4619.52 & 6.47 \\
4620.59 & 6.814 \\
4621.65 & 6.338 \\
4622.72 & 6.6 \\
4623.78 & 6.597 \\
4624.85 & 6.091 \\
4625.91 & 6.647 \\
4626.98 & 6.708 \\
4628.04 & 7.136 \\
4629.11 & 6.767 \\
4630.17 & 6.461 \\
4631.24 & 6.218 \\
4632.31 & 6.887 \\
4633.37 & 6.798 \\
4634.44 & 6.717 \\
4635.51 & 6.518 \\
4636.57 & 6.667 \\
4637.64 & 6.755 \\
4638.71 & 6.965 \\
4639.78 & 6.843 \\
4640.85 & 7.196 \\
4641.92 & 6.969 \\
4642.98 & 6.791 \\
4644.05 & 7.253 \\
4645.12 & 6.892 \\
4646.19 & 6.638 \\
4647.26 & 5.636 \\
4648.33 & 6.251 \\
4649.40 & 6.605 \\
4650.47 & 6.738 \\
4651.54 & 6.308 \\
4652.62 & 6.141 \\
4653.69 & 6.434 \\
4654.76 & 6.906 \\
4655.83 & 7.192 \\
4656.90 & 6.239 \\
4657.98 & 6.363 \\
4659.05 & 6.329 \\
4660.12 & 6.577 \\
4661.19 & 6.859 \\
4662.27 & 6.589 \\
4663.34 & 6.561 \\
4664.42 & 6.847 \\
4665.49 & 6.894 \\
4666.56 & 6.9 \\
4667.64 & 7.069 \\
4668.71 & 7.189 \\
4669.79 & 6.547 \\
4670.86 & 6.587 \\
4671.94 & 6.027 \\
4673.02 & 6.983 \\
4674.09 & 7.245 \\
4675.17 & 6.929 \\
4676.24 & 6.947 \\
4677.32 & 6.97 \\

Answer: 0.065 mag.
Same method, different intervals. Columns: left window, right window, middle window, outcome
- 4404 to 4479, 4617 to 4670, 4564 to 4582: 0.101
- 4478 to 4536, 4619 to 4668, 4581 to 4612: 0.045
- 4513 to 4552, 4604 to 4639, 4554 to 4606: 0.039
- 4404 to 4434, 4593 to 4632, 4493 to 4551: 0.038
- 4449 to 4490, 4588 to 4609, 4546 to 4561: 0.023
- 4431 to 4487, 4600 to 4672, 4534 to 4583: 0.063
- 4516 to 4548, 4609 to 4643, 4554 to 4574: 0.046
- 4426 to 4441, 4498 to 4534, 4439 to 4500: 0.022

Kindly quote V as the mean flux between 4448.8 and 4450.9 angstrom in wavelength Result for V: 7.52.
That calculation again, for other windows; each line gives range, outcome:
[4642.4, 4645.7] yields 6.99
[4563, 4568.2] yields 6.28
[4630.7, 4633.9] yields 6.63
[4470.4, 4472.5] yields 7.32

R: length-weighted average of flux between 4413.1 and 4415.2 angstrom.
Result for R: 7.47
